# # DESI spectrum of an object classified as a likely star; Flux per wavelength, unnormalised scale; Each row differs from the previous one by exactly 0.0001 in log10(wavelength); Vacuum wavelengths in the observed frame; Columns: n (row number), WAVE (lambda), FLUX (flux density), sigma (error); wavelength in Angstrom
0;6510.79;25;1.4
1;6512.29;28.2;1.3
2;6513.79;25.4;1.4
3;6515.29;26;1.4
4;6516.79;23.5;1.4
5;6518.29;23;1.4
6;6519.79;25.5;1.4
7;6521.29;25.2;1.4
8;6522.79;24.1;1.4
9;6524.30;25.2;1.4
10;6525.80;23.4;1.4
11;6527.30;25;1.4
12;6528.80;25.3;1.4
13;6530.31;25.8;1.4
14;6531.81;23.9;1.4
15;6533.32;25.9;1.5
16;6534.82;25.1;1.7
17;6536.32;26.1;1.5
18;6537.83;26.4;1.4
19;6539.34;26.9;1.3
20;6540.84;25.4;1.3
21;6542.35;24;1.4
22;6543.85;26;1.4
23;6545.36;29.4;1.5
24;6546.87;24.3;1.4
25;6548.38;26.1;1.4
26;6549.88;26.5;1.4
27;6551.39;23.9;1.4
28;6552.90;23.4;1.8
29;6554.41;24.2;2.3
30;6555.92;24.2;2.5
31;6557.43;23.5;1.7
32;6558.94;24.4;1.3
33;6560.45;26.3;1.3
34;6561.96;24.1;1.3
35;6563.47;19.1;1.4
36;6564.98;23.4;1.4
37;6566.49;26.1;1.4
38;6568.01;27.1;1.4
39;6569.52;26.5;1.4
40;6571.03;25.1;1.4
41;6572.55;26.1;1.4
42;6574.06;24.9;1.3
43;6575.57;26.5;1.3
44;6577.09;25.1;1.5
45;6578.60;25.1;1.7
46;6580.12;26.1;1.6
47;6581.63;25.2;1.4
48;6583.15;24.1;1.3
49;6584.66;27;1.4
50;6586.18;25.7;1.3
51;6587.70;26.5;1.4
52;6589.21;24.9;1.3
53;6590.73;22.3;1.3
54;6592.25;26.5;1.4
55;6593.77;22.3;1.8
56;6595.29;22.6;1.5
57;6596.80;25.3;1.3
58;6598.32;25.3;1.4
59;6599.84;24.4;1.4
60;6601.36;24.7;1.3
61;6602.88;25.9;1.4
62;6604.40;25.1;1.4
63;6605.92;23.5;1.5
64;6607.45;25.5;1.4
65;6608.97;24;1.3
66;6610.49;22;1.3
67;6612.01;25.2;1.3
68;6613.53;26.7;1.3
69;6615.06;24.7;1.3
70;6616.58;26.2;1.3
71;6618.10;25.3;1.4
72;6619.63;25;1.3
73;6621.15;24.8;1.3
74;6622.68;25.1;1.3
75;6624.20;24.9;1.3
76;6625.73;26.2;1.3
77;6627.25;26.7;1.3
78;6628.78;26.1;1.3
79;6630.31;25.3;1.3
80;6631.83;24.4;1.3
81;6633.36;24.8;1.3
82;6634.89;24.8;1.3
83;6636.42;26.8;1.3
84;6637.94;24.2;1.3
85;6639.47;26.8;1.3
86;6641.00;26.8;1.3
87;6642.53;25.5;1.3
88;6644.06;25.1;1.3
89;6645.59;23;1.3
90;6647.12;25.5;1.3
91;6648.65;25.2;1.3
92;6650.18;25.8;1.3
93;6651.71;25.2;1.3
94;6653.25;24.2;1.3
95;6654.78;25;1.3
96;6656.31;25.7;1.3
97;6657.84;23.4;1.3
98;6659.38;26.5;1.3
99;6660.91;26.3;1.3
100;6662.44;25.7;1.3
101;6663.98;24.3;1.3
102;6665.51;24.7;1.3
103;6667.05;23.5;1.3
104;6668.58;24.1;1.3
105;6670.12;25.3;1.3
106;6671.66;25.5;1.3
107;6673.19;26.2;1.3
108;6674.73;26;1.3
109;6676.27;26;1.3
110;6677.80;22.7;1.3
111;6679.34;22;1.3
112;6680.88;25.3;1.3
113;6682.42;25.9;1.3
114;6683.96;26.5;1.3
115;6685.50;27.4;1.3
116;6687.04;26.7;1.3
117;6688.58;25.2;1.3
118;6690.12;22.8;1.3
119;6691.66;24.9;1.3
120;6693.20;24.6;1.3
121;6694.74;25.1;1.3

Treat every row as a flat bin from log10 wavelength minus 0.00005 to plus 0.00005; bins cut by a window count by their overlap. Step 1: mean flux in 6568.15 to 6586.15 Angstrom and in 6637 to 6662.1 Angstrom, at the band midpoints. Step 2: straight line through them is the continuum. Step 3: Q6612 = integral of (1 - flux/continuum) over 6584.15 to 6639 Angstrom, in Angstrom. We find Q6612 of 1.0 Angstrom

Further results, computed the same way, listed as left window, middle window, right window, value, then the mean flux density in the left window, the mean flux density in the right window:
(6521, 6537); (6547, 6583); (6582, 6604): 0.0 Angstrom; 25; 24.8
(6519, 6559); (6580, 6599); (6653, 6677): 0.2 Angstrom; 25.2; 25.2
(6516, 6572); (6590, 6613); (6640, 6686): 0.7 Angstrom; 25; 25.1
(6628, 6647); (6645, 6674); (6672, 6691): 0.3 Angstrom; 25.3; 25.2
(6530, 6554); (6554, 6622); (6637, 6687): 1.5 Angstrom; 25.5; 25.2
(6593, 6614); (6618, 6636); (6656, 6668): -0.5 Angstrom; 24.4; 25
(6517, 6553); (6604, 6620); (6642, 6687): 0.2 Angstrom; 25.3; 25.1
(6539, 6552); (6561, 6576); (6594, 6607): 0.2 Angstrom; 25.8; 24.5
